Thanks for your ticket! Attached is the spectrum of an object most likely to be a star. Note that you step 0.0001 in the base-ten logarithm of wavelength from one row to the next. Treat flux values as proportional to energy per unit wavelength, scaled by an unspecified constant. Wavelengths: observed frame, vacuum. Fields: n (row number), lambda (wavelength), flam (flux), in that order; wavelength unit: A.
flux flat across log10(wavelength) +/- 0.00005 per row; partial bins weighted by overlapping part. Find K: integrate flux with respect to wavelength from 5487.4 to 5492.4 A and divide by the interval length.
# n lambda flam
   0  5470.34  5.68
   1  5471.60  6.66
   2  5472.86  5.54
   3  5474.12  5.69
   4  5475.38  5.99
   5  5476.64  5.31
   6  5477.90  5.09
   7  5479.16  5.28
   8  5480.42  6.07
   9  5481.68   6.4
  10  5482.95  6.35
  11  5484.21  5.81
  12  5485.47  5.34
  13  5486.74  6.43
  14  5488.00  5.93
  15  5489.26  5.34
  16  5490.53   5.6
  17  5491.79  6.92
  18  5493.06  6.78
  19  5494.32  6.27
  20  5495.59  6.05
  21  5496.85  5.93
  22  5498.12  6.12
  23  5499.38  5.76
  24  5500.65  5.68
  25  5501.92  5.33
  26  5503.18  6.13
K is 5.95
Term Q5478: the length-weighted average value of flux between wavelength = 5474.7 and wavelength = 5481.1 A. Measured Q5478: 5.56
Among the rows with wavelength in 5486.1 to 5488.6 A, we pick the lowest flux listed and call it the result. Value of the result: 5.93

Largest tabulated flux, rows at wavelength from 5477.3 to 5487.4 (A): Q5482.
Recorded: 6.43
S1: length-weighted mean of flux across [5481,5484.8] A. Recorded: 6.18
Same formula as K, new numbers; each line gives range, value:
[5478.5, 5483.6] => 6.02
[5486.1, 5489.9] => 5.89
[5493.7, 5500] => 6.03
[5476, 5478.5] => 5.21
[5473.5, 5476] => 5.84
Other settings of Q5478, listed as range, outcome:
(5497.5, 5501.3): 5.85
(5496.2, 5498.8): 6.04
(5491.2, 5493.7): 6.84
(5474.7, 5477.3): 5.65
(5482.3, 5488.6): 5.97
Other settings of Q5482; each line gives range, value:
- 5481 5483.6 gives 6.4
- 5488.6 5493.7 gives 6.92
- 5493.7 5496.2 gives 6.27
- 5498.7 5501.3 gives 5.76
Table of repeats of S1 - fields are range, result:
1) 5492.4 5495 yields 6.51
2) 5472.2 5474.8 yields 5.64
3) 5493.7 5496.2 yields 6.15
